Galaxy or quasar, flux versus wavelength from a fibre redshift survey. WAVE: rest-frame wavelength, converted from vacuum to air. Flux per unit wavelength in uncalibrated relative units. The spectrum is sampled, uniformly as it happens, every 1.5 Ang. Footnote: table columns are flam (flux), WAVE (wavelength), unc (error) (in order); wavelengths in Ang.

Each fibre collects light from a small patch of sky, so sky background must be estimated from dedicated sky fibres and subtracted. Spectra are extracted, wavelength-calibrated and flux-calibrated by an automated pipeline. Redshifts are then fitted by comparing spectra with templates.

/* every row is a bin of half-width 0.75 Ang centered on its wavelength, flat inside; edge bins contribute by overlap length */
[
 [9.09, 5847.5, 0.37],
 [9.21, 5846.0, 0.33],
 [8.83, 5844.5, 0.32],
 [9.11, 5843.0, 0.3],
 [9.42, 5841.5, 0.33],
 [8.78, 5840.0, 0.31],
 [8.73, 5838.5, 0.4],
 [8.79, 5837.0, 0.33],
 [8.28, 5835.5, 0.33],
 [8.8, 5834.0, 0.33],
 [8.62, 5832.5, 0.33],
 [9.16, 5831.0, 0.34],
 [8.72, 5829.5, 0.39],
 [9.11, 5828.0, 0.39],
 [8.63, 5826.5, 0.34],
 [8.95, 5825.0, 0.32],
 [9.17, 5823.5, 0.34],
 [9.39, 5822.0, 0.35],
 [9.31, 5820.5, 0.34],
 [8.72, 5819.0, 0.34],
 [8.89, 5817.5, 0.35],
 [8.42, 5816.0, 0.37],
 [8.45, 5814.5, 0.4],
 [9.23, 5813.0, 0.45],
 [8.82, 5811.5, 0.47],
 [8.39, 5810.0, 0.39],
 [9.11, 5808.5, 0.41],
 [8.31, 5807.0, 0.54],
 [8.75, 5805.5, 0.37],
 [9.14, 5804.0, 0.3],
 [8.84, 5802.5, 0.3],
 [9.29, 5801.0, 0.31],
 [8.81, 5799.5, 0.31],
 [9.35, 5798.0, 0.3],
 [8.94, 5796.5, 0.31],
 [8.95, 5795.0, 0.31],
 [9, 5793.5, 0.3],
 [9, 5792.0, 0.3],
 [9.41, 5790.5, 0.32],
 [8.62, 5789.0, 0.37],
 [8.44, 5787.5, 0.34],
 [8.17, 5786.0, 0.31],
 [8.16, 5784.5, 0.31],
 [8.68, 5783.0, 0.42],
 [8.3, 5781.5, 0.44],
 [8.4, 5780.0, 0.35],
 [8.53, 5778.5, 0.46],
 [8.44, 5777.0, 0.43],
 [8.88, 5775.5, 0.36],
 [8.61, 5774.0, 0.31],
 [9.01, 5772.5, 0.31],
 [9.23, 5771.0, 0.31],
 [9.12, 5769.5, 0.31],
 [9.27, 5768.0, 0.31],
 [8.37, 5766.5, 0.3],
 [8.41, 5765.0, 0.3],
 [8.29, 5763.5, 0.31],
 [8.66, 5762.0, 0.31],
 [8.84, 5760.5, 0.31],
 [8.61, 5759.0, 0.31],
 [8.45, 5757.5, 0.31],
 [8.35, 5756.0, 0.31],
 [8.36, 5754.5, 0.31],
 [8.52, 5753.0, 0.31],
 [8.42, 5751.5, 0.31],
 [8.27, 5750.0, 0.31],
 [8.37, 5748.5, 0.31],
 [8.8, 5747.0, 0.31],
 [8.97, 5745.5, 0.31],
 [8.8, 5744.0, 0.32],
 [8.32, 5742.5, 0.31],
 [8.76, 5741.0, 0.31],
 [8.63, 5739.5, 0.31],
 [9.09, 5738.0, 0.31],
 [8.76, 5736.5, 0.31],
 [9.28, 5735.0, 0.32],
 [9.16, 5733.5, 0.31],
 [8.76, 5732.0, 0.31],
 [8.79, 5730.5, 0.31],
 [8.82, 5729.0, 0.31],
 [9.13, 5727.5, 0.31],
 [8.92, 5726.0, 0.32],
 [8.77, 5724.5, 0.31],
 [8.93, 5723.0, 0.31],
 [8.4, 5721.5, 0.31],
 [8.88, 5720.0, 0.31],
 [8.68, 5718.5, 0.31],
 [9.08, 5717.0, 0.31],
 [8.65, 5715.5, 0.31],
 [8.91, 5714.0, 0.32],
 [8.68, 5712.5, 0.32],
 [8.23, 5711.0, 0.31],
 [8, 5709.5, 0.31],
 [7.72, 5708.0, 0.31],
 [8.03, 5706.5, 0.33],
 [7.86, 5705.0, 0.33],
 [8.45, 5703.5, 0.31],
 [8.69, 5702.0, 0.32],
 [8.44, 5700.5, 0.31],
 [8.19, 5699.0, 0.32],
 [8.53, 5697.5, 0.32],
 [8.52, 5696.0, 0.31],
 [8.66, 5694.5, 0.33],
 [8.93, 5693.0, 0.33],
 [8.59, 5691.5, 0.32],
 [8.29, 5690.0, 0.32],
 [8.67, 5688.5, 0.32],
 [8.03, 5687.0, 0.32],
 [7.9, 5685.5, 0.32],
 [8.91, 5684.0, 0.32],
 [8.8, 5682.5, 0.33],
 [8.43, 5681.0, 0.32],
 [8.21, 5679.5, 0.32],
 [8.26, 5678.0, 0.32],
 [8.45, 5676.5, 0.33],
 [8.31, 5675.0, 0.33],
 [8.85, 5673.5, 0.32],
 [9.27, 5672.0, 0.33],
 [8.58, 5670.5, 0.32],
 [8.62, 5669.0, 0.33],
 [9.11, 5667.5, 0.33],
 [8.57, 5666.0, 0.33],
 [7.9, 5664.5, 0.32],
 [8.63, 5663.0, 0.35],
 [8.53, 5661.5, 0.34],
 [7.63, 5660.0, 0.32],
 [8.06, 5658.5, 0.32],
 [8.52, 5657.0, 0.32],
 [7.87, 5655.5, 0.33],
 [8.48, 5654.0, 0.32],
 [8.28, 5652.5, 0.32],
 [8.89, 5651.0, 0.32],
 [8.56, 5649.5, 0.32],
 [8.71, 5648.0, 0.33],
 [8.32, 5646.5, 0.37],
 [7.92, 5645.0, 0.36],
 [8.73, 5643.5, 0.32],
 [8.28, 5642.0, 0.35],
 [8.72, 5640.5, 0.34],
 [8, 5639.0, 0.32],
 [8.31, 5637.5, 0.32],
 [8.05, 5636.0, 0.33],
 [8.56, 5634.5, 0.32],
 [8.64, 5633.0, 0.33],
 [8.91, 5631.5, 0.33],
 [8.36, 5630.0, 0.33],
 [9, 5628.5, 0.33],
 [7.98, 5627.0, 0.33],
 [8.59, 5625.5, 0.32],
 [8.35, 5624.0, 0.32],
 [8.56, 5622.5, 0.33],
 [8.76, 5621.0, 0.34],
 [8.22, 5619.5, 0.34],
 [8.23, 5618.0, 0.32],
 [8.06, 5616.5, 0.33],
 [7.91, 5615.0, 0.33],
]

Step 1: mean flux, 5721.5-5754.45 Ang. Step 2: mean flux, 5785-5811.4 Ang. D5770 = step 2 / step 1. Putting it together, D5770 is 1.0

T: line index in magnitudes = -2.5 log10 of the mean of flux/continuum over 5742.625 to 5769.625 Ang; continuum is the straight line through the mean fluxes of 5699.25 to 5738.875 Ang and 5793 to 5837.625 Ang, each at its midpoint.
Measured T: 0.019 mag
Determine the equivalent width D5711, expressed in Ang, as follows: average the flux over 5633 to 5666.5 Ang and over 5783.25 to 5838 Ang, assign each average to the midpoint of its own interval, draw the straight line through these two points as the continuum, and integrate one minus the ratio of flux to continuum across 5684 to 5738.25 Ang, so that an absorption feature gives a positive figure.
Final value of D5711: -0.39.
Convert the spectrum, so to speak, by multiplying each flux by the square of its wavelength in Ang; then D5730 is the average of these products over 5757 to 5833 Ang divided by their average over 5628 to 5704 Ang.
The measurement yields 1.09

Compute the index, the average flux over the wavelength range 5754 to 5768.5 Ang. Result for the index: 8.55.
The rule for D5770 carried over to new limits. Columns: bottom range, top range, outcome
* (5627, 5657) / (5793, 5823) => 1.06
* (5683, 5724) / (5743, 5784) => 1.02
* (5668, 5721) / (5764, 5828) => 1.04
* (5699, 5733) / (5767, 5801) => 1.03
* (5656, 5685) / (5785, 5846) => 1.04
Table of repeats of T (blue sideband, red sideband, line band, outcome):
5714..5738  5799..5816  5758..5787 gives 0.026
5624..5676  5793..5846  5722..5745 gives -0.023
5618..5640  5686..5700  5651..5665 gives 0.027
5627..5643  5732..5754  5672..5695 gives 0.009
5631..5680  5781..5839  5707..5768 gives -0.001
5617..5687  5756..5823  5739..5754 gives 0.011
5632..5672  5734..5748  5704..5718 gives 0.042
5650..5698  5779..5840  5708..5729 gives -0.012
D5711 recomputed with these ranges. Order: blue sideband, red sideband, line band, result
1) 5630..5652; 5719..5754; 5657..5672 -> 0.15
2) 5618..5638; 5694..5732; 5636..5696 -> 0.44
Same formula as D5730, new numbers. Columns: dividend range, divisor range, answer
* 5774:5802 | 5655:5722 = 1.07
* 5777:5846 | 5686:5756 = 1.06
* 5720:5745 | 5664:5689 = 1.06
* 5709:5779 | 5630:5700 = 1.06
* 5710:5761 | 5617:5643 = 1.07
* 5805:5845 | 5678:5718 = 1.10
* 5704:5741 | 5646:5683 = 1.04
